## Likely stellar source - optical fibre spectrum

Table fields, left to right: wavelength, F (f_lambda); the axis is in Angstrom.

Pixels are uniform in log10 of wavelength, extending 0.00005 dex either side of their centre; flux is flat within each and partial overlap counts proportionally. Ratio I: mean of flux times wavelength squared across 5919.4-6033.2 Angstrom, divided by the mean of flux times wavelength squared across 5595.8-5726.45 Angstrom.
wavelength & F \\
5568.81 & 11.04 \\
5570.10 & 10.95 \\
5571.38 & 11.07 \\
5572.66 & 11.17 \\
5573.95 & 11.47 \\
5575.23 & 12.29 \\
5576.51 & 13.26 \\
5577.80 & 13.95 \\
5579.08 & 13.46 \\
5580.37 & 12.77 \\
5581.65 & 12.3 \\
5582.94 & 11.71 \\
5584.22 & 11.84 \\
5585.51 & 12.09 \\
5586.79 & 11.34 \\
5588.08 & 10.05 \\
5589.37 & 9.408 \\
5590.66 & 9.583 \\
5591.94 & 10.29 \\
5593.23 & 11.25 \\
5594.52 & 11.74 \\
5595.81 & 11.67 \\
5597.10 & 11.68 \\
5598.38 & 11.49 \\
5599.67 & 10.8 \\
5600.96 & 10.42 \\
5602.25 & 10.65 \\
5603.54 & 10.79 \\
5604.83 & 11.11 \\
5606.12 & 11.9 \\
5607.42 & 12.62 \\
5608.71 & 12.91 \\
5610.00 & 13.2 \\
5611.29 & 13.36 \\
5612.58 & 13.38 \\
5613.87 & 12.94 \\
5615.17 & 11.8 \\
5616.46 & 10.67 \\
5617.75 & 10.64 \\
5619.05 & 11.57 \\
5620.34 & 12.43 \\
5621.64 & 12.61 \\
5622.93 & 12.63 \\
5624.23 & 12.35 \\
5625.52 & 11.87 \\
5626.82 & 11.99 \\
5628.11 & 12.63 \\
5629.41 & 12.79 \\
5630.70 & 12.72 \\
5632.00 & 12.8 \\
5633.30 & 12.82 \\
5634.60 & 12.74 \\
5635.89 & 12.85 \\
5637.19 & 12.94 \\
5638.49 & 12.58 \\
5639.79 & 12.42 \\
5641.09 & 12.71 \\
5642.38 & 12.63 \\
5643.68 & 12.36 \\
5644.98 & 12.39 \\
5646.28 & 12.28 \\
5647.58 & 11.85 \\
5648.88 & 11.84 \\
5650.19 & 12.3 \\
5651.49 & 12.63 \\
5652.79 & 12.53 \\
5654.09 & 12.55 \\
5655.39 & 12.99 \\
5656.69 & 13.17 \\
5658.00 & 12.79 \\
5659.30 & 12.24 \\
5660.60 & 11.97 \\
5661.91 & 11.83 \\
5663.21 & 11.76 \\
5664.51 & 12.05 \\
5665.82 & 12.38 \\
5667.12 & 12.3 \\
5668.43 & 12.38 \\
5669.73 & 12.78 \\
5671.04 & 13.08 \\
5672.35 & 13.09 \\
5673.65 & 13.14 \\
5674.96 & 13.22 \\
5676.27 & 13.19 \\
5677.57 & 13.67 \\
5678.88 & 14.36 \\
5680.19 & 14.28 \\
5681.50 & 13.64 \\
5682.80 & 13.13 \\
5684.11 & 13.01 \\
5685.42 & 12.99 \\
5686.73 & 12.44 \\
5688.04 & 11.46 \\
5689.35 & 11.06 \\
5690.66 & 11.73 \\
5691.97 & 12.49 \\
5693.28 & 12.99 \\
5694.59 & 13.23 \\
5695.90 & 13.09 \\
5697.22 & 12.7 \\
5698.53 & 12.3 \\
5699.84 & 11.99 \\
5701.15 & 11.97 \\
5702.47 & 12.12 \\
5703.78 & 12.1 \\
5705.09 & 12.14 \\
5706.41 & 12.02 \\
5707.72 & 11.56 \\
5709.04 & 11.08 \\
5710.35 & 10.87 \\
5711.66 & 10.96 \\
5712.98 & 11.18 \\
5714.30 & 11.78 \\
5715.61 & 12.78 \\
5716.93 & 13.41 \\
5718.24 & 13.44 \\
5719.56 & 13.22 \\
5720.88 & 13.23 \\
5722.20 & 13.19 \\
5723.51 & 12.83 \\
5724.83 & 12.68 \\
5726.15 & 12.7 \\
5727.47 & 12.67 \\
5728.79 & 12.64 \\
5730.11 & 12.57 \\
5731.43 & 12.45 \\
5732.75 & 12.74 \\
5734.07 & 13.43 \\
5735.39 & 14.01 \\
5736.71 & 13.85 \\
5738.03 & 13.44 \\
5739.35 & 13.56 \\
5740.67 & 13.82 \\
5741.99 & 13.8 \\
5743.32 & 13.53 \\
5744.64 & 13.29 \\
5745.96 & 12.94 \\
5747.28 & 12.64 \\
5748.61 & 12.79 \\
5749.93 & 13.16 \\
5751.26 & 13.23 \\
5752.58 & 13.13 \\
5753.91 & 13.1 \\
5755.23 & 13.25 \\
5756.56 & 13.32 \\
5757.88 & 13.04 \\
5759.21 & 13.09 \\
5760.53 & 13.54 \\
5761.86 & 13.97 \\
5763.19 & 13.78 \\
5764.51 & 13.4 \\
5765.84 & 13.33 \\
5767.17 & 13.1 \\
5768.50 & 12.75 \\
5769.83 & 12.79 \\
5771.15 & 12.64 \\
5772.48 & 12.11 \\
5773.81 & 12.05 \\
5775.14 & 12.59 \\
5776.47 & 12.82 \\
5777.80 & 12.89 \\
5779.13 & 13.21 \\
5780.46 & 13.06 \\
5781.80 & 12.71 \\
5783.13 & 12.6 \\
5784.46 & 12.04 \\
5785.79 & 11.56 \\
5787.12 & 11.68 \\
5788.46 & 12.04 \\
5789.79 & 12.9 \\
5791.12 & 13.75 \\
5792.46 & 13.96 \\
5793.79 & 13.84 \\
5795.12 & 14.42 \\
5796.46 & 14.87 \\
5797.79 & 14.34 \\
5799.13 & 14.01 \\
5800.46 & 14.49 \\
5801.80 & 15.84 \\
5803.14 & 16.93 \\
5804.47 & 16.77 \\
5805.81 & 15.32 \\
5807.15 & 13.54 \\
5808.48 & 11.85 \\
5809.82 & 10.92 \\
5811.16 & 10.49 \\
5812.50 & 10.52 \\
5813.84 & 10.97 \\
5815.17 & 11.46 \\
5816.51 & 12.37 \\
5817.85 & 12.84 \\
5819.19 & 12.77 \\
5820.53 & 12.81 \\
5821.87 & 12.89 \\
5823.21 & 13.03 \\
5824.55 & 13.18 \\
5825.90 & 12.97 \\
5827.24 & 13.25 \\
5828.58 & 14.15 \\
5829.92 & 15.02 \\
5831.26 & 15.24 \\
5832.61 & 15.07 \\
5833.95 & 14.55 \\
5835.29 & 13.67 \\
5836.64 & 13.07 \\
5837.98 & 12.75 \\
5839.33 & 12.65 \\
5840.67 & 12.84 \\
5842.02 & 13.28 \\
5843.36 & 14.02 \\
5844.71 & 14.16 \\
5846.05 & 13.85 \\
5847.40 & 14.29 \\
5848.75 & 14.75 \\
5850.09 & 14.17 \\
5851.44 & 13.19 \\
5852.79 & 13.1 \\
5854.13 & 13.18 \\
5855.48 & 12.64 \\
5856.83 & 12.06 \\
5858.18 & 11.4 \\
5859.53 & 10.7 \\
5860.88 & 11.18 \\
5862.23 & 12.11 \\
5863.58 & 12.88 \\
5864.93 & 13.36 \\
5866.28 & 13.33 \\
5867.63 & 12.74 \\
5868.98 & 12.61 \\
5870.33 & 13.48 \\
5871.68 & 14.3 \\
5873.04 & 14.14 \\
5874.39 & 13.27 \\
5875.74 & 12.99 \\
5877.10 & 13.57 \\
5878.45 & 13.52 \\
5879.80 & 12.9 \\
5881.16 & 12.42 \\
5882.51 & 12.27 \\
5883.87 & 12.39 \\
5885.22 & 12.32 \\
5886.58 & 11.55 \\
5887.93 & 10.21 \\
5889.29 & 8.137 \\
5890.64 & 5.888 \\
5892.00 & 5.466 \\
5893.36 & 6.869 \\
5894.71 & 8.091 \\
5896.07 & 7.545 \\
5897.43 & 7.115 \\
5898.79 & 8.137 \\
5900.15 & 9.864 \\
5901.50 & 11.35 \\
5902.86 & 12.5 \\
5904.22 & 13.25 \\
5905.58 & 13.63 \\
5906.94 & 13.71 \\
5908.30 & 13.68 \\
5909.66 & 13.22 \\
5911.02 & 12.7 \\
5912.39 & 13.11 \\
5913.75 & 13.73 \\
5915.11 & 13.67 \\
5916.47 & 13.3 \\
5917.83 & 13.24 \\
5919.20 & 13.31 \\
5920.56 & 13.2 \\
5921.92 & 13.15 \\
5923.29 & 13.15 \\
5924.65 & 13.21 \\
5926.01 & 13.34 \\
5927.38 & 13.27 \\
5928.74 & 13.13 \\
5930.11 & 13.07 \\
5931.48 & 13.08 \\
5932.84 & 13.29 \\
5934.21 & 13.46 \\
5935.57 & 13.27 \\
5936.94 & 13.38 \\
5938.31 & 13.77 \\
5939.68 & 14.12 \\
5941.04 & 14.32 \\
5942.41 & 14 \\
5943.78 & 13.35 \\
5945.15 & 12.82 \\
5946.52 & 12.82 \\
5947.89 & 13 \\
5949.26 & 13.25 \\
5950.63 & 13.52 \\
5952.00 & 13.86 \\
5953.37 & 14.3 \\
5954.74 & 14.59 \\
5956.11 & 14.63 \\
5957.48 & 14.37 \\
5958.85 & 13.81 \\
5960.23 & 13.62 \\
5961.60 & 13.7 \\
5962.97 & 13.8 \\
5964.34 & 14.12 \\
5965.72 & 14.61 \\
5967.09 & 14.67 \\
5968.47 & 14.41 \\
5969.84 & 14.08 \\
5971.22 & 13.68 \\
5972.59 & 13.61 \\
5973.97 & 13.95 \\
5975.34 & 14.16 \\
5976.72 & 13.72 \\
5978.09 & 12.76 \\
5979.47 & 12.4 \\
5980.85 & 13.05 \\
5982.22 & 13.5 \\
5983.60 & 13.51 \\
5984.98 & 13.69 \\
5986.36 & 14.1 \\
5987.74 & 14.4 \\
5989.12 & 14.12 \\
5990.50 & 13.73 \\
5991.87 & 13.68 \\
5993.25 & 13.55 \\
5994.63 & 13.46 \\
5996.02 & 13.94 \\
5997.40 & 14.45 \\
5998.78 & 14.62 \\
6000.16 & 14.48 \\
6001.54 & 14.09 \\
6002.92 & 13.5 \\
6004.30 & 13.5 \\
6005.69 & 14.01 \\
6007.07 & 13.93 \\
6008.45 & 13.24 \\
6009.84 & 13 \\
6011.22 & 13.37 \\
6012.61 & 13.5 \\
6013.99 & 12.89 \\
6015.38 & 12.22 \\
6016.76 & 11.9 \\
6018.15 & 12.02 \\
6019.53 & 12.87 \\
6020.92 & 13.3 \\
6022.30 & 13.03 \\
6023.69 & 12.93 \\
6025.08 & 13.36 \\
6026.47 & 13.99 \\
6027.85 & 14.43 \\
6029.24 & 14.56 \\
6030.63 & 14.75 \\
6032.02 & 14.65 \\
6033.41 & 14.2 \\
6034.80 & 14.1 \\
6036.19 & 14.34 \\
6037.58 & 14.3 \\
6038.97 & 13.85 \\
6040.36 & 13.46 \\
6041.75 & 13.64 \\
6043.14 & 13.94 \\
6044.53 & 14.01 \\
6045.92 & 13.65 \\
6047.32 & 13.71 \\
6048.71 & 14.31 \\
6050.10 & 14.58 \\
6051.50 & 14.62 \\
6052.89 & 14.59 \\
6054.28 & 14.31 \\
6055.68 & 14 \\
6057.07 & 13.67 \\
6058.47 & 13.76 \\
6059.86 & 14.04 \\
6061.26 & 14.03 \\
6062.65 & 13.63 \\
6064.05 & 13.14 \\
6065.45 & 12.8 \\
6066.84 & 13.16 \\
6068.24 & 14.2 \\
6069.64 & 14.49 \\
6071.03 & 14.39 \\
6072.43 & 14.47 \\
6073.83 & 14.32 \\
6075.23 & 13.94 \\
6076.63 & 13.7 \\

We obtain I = 1.2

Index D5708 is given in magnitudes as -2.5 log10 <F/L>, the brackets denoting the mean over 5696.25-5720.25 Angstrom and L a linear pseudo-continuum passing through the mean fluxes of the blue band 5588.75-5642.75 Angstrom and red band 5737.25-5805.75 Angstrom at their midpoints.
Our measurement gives 0.06 mag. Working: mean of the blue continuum 12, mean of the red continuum 13.4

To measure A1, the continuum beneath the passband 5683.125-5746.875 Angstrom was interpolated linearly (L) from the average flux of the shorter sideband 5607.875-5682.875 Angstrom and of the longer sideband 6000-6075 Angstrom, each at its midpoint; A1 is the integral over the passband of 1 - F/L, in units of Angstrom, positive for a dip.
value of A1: 1.0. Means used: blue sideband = 12.6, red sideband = 13.8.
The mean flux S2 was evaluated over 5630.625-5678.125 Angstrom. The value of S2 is 12.6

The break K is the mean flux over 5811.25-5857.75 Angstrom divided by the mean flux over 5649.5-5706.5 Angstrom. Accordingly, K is 1.05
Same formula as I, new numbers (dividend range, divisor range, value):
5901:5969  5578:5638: 1.27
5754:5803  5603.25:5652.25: 1.13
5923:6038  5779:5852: 1.08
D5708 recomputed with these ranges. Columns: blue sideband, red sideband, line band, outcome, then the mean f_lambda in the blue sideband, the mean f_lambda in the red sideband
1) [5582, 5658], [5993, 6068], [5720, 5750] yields -0.05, 12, 13.7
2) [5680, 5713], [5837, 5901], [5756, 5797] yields -0.08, 12.2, 11.9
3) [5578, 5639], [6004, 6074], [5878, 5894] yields 0.26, 11.9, 13.7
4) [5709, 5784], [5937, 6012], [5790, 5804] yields -0.12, 12.9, 13.8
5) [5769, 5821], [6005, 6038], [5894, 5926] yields 0.10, 13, 13.5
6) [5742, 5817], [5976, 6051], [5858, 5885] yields 0.05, 13.1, 13.7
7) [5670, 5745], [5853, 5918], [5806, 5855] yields -0.09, 12.8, 11.8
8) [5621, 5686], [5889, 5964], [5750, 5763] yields -0.06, 12.7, 12.5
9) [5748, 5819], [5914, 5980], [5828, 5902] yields 0.10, 13.1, 13.6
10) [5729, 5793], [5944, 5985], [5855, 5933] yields 0.12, 13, 13.7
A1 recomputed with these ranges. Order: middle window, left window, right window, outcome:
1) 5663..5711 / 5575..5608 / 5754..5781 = -0.7 Angstrom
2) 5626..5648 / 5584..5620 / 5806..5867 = -1.6 Angstrom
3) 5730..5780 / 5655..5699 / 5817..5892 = -1.4 Angstrom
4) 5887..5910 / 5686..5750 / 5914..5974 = 6.1 Angstrom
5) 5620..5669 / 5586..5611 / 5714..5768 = -2.4 Angstrom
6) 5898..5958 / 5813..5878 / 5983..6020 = 0.8 Angstrom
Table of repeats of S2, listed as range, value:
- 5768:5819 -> 13.1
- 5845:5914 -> 11.9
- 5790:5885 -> 13.3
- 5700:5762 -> 12.8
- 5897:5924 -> 12.5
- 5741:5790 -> 12.9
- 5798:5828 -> 13.2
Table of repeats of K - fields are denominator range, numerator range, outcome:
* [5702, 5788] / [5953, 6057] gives 1.08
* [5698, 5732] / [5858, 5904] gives 0.91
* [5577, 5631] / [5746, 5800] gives 1.11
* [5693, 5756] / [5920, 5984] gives 1.07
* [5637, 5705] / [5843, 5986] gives 1.02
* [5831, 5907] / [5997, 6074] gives 1.14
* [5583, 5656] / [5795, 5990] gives 1.08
